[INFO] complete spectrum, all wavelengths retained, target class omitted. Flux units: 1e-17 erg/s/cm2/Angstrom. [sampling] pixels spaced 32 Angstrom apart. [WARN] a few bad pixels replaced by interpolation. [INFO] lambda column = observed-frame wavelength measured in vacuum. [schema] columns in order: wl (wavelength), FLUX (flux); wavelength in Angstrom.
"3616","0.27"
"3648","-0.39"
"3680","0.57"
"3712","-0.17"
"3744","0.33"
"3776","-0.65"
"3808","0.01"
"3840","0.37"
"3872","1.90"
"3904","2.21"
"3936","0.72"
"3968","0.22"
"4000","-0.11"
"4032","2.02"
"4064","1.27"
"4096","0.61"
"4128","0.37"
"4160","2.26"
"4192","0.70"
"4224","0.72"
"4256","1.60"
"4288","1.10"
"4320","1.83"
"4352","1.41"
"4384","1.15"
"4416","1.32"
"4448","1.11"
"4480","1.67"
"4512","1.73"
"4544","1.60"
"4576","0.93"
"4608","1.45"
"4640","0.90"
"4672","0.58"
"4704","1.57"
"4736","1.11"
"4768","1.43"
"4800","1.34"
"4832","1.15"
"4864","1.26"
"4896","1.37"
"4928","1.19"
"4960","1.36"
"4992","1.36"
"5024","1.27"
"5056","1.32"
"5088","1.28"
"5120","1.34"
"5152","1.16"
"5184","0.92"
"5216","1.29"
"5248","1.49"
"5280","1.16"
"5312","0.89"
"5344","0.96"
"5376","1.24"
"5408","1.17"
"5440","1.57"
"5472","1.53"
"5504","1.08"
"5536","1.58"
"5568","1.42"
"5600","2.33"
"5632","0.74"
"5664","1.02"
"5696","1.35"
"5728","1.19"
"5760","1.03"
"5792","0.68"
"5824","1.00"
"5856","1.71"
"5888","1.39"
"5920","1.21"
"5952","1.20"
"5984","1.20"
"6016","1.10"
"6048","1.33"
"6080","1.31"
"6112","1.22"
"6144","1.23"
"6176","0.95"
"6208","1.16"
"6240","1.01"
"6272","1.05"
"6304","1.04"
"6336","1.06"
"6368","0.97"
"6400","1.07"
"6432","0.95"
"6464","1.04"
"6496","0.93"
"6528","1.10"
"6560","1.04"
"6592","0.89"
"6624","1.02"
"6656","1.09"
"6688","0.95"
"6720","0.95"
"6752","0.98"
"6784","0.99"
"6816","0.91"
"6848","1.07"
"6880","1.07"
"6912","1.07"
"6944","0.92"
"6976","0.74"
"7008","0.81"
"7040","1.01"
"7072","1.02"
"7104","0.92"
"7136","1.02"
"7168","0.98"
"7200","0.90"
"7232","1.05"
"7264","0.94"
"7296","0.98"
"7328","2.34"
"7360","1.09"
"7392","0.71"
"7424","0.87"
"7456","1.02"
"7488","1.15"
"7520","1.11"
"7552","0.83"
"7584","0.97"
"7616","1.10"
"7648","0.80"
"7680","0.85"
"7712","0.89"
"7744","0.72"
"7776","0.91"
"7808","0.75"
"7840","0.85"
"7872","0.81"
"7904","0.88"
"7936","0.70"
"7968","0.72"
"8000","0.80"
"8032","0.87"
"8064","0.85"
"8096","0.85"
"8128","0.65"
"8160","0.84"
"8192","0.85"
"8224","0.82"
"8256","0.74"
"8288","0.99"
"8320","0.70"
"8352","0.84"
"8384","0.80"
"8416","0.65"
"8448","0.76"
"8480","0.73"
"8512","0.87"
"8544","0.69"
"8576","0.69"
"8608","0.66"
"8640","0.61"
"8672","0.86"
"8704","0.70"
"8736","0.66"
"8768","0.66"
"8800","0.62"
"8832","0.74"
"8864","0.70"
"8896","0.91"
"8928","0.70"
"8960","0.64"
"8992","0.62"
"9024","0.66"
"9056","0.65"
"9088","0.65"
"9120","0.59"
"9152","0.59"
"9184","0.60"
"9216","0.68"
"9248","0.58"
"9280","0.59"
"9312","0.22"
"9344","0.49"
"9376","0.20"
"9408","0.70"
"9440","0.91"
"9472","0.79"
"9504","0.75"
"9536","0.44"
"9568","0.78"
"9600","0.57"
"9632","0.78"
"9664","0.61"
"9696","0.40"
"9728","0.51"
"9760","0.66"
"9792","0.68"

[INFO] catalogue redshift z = 0.12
